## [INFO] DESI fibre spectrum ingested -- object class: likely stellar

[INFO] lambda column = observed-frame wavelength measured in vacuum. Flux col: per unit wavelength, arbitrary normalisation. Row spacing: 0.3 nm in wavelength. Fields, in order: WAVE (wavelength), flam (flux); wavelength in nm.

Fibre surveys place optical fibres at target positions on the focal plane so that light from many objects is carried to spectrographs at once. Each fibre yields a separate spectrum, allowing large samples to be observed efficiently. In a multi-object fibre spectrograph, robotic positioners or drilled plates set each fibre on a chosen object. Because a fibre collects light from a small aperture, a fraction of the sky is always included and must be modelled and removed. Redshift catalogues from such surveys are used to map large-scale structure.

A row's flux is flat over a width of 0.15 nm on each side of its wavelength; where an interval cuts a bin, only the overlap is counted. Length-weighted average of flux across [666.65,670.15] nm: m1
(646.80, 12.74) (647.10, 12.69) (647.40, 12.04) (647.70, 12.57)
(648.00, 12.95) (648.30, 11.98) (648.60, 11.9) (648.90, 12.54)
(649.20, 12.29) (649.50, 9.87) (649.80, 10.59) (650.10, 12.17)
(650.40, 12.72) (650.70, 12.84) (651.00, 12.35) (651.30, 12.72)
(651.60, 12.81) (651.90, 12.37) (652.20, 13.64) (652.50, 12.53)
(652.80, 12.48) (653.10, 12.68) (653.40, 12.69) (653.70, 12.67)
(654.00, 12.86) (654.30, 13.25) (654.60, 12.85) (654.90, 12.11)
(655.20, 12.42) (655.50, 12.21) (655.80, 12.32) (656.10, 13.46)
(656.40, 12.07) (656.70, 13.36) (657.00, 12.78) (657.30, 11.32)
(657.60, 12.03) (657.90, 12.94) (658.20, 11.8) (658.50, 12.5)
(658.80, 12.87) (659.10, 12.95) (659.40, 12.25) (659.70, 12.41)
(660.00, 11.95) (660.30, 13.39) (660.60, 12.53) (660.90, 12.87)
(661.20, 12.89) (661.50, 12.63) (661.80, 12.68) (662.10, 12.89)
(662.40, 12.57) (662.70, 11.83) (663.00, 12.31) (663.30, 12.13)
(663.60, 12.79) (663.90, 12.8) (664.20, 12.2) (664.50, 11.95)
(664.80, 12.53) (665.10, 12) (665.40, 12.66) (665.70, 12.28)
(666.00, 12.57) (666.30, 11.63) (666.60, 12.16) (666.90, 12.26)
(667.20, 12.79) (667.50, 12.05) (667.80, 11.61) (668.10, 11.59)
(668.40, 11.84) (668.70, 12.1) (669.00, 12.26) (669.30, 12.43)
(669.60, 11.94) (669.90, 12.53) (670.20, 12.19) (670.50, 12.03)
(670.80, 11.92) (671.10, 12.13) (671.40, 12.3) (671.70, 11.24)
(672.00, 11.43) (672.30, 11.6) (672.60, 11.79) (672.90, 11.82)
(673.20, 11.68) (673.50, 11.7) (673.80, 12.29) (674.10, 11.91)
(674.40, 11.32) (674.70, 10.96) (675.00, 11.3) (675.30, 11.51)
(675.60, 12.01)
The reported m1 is 12.1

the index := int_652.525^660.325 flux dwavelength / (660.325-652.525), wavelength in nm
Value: 12.5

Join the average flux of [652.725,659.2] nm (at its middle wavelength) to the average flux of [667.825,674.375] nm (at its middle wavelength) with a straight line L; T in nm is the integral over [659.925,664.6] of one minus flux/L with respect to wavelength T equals -0.09 nm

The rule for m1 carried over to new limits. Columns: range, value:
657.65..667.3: 12.5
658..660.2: 12.4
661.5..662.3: 12.7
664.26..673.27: 12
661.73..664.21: 12.5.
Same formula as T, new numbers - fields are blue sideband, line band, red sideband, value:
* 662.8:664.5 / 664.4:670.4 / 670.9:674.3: -0.015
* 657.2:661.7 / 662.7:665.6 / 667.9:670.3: -0.009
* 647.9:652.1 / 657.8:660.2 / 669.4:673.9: -0.082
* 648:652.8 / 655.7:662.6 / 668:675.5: -0.286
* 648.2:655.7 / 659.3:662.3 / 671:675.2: -0.142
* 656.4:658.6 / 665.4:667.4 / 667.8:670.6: -0.026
